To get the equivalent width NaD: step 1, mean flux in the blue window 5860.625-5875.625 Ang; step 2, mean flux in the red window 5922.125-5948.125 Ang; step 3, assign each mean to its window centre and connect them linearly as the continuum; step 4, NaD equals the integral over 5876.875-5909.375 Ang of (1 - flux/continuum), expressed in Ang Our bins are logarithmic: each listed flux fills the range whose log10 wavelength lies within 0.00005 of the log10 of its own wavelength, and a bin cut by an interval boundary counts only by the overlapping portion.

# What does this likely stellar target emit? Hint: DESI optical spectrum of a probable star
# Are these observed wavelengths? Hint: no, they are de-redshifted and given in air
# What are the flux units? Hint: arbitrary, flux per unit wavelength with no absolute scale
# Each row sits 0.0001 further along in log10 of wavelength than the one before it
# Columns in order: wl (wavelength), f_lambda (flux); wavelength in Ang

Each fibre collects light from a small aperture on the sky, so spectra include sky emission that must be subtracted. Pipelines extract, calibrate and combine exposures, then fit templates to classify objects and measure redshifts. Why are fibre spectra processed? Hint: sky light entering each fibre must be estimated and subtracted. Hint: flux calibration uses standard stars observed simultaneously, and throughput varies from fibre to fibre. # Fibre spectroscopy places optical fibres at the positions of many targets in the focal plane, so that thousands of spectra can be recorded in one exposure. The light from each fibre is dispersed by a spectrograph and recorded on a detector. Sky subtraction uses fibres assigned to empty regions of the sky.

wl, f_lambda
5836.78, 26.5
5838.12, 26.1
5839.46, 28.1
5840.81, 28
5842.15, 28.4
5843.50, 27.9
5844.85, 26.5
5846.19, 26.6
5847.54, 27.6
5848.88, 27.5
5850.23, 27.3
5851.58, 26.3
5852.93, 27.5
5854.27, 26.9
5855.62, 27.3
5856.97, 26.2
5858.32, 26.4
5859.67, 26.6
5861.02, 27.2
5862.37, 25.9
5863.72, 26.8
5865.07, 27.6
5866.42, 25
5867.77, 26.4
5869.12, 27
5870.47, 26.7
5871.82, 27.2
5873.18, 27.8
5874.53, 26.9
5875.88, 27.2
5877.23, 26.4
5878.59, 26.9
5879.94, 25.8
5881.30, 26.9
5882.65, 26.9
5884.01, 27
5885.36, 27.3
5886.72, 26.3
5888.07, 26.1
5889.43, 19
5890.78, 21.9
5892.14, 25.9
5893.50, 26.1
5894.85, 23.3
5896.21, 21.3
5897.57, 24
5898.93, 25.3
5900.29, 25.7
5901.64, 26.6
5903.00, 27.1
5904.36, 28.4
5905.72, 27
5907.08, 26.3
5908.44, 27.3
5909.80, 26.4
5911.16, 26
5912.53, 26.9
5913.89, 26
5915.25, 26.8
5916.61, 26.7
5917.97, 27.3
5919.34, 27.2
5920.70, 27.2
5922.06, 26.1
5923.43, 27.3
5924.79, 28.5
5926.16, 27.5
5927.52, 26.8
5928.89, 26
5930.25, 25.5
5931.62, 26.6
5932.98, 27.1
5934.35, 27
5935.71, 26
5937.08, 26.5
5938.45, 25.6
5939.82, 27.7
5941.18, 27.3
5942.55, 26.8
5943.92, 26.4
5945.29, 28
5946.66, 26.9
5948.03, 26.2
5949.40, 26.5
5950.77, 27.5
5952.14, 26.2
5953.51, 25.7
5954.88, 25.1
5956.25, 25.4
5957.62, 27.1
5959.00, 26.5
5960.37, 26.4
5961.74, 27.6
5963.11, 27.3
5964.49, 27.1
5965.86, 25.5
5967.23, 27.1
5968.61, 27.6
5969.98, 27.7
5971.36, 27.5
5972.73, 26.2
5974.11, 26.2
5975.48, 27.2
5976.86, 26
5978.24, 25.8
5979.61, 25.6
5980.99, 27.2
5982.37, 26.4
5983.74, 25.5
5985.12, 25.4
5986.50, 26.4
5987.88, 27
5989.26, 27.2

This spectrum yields 1.4 Ang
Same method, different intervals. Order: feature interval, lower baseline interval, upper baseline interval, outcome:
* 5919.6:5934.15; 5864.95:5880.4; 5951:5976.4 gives -0.1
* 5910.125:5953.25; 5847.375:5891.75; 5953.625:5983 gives -0.4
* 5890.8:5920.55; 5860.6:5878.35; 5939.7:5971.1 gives 0.8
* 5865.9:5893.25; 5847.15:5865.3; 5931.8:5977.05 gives 0.8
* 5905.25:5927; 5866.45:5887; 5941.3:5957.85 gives -0.2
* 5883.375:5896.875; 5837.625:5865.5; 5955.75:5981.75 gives 1.3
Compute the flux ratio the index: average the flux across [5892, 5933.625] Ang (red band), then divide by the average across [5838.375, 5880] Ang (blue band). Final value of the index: 0.98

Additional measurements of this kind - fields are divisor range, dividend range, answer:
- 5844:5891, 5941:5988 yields 1.00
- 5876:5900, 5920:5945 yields 1.07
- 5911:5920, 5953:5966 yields 0.99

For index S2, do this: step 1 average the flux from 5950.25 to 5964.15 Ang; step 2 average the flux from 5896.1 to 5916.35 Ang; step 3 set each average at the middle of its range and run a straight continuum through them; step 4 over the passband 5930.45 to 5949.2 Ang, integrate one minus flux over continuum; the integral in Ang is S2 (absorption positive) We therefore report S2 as -0.2 Ang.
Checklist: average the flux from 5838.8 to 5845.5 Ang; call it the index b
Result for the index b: 27.7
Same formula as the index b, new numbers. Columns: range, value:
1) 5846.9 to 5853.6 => 27.2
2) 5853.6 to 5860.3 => 26.7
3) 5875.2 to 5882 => 26.6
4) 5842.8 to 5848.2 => 27.1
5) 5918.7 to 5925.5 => 27.3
